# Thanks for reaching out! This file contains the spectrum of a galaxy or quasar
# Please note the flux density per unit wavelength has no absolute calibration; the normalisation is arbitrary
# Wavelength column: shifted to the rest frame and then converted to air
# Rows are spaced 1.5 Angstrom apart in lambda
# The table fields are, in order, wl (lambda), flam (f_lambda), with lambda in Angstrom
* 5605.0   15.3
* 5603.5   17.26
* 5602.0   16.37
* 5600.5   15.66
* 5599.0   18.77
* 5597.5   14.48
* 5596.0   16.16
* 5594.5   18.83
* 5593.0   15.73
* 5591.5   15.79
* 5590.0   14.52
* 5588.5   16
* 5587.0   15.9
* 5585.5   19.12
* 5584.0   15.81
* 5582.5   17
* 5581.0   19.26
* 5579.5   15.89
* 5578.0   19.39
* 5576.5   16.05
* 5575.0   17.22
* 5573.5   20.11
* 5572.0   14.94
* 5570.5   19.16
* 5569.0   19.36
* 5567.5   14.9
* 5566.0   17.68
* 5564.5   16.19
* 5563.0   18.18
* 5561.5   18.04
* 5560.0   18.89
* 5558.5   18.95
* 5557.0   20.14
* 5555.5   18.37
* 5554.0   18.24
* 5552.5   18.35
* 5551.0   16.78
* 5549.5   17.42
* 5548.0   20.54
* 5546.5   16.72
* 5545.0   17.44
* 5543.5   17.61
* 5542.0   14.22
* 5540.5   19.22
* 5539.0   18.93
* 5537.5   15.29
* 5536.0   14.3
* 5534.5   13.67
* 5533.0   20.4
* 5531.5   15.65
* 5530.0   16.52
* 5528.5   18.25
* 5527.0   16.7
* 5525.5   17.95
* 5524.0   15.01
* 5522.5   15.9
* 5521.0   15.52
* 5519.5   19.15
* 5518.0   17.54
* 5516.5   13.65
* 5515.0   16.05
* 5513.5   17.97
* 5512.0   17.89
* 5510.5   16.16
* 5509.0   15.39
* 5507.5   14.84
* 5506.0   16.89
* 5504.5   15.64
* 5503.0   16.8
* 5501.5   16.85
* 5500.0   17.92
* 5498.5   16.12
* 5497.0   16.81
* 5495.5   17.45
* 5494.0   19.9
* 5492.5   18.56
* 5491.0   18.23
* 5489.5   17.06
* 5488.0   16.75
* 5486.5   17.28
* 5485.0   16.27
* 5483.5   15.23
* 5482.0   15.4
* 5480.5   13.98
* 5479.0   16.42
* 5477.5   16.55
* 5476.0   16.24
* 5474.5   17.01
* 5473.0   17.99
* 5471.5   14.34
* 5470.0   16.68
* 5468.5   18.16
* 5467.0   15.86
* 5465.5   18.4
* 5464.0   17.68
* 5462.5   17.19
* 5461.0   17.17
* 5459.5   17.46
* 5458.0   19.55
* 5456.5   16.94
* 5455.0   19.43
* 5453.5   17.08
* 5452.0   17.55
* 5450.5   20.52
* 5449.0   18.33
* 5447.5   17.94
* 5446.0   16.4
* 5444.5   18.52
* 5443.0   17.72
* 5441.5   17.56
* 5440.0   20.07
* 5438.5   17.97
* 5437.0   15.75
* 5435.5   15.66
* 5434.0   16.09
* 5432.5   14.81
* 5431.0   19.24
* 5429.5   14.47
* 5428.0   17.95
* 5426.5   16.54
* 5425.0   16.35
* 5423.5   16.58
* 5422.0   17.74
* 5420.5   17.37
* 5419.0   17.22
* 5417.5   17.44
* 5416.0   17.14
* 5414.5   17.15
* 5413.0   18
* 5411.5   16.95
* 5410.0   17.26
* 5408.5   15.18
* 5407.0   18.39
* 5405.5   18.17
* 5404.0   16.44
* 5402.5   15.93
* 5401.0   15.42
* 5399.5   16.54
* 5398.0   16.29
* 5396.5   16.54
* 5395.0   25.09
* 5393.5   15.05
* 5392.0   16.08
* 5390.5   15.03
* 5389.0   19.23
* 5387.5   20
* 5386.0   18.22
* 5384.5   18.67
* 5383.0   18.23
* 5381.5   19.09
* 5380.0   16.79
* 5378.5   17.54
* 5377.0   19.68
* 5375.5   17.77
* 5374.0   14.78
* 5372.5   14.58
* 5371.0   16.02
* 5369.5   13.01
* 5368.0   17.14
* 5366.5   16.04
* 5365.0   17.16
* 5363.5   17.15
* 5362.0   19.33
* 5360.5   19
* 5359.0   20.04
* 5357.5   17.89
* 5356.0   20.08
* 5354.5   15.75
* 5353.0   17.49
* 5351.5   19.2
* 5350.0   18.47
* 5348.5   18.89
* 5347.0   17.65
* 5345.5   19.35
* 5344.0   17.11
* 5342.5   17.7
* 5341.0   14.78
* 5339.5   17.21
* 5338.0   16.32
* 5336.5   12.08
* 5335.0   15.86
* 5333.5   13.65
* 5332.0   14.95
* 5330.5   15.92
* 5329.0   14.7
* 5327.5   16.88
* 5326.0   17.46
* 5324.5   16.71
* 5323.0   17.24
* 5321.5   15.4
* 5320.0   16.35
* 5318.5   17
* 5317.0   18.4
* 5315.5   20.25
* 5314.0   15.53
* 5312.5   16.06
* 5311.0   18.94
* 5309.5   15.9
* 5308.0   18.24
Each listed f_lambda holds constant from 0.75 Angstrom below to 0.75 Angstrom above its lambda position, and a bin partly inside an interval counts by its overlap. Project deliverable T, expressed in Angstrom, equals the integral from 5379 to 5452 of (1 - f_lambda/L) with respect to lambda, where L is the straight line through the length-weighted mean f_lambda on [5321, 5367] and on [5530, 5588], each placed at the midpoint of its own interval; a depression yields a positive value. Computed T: -0.9 Angstrom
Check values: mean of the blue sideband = 17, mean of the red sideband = 17.5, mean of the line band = 17.4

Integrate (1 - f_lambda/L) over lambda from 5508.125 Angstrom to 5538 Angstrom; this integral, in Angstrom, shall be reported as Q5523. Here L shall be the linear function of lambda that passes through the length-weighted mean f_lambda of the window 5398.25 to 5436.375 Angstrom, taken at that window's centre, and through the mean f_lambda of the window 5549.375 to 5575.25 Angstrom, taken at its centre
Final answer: 2.0 Angstrom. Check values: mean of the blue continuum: 16.8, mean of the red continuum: 18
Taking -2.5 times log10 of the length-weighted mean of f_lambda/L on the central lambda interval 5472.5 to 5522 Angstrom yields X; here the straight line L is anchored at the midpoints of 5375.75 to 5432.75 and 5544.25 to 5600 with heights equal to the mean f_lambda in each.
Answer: 0.05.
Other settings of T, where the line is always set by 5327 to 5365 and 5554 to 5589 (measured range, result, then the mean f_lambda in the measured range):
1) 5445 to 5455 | -0.41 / 18.1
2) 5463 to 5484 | 1.19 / 16.4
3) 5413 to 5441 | 0.50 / 17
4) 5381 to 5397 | -1.02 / 18.3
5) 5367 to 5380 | 0.63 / 16.3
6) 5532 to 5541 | 0.38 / 16.9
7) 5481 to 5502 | 0.47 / 17.1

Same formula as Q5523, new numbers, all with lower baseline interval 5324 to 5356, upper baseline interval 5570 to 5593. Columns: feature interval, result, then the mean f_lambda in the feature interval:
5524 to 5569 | -1.2 Angstrom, 17.4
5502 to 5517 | 0.6 Angstrom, 16.2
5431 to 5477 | -1.6 Angstrom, 17.4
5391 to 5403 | -0.3 Angstrom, 17.1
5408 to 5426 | -0.3 Angstrom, 17.1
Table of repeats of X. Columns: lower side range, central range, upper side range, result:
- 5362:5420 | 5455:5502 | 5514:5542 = -0.02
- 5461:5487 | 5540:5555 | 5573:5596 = -0.05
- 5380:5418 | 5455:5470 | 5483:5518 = -0.04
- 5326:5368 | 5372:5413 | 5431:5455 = -0.01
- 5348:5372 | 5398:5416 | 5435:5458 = 0.06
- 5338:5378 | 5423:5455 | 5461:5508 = -0.02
